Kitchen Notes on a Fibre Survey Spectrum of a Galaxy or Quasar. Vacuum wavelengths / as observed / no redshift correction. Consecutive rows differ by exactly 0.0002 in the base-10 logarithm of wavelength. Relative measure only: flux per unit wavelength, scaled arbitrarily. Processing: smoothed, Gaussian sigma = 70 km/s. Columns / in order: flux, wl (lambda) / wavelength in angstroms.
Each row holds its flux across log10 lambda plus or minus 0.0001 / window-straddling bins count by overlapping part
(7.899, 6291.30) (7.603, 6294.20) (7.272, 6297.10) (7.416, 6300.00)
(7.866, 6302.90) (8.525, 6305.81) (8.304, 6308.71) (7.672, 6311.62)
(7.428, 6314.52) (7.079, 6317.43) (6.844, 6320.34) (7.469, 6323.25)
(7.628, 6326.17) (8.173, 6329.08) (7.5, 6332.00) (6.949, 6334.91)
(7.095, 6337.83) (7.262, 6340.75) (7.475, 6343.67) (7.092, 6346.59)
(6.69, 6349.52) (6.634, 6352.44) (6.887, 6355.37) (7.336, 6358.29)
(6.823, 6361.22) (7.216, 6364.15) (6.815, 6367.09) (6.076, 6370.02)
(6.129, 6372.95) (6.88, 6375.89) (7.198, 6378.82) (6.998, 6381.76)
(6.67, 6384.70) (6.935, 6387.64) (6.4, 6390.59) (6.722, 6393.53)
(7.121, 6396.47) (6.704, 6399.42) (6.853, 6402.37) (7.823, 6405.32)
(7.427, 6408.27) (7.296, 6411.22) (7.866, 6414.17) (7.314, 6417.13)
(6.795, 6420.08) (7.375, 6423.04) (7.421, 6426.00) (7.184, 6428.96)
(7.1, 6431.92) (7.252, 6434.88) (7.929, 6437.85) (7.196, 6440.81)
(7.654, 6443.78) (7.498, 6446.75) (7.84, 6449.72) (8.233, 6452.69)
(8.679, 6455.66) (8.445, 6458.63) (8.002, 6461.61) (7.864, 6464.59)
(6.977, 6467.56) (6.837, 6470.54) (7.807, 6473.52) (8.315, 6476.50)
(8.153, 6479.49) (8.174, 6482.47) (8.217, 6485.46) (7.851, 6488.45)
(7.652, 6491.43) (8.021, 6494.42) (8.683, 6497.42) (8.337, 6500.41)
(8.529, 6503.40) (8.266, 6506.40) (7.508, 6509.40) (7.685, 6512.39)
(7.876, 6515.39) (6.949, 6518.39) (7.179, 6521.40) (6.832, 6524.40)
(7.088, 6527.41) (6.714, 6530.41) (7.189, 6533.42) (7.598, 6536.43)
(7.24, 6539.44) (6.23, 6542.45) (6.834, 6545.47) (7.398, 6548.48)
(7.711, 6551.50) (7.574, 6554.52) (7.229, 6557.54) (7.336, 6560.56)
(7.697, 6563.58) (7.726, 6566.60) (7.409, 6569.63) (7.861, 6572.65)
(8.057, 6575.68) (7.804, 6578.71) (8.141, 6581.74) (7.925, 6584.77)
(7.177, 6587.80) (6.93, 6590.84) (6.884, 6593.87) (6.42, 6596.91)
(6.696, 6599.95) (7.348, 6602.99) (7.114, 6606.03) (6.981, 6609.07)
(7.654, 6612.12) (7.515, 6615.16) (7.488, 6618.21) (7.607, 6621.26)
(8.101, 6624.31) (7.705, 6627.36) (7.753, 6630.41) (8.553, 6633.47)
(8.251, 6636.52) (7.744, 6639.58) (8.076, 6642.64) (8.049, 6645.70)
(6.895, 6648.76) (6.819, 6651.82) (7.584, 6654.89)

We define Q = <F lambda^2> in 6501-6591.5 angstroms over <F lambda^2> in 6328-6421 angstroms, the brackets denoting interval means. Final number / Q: 1.12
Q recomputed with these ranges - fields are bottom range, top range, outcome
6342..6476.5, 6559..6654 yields 1.10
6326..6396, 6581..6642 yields 1.16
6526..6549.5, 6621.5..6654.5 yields 1.14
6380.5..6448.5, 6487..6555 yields 1.08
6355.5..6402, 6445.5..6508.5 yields 1.21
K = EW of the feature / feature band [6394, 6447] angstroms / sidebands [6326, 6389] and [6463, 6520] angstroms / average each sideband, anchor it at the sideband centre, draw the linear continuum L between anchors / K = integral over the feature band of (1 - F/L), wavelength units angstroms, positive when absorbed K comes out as 0.8 angstroms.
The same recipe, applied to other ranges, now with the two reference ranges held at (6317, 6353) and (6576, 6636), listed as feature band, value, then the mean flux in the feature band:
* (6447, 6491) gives -3.4 angstroms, 7.94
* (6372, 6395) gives 1.7 angstroms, 6.76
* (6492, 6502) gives -1.2 angstroms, 8.28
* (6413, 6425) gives 0.0 angstroms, 7.32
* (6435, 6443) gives -0.2 angstroms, 7.51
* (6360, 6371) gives 0.8 angstroms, 6.76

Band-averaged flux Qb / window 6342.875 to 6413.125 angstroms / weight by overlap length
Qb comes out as 6.93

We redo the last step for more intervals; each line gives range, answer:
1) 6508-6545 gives 7.16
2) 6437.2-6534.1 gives 7.77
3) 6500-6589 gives 7.49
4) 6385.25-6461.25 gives 7.4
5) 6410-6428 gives 7.34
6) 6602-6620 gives 7.35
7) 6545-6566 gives 7.44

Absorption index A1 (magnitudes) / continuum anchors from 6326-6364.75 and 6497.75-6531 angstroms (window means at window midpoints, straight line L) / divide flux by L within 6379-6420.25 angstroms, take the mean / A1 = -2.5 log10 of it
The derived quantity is 0.036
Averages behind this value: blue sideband 7.18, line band 7.08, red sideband 7.61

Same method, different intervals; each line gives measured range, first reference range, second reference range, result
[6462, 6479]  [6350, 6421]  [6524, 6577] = -0.07 mag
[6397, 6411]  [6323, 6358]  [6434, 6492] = 0.05 mag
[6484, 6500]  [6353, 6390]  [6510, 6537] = -0.14 mag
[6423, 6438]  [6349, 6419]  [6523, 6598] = -0.04 mag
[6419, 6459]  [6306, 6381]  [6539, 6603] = -0.05 mag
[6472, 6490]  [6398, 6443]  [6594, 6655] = -0.10 mag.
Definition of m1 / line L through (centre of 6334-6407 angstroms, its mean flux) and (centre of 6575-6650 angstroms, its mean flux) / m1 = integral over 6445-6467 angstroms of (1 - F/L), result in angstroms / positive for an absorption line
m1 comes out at -2.7 angstroms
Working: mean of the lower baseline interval 6.91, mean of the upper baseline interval 7.55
